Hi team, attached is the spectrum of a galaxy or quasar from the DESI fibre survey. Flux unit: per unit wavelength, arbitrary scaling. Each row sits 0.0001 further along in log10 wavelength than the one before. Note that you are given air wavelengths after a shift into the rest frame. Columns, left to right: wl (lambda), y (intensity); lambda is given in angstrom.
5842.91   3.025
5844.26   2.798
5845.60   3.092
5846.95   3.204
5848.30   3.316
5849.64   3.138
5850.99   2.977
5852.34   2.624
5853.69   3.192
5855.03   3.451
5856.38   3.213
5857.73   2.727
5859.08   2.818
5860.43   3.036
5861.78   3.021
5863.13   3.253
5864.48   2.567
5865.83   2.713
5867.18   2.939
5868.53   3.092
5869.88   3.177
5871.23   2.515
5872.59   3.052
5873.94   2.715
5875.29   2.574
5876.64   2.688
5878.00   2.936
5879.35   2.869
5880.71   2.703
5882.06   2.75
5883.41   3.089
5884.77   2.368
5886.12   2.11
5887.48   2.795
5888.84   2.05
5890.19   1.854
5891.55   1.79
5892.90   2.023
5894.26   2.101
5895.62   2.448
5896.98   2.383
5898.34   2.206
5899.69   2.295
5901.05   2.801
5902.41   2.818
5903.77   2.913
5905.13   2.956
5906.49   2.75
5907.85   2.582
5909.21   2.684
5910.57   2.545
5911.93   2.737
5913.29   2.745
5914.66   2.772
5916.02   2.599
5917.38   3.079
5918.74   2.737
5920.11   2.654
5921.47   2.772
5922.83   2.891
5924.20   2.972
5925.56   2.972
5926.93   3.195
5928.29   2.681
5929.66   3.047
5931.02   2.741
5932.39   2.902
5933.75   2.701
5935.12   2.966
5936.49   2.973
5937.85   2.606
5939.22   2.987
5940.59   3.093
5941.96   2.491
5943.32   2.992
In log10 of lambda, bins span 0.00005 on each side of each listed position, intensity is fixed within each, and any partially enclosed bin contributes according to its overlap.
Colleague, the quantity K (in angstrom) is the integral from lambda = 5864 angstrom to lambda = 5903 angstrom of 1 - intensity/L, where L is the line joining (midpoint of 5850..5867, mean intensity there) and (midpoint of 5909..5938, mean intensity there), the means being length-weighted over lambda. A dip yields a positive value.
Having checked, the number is 4.7 angstrom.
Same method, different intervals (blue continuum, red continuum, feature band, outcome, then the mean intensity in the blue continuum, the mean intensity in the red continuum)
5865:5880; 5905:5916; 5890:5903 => 2.2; 2.84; 2.7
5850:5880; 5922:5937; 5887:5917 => 4.3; 2.92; 2.91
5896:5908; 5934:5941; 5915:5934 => -0.4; 2.63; 2.9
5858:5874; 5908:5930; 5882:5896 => 2.8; 2.91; 2.81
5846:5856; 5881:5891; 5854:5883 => -1.3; 3.13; 2.43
